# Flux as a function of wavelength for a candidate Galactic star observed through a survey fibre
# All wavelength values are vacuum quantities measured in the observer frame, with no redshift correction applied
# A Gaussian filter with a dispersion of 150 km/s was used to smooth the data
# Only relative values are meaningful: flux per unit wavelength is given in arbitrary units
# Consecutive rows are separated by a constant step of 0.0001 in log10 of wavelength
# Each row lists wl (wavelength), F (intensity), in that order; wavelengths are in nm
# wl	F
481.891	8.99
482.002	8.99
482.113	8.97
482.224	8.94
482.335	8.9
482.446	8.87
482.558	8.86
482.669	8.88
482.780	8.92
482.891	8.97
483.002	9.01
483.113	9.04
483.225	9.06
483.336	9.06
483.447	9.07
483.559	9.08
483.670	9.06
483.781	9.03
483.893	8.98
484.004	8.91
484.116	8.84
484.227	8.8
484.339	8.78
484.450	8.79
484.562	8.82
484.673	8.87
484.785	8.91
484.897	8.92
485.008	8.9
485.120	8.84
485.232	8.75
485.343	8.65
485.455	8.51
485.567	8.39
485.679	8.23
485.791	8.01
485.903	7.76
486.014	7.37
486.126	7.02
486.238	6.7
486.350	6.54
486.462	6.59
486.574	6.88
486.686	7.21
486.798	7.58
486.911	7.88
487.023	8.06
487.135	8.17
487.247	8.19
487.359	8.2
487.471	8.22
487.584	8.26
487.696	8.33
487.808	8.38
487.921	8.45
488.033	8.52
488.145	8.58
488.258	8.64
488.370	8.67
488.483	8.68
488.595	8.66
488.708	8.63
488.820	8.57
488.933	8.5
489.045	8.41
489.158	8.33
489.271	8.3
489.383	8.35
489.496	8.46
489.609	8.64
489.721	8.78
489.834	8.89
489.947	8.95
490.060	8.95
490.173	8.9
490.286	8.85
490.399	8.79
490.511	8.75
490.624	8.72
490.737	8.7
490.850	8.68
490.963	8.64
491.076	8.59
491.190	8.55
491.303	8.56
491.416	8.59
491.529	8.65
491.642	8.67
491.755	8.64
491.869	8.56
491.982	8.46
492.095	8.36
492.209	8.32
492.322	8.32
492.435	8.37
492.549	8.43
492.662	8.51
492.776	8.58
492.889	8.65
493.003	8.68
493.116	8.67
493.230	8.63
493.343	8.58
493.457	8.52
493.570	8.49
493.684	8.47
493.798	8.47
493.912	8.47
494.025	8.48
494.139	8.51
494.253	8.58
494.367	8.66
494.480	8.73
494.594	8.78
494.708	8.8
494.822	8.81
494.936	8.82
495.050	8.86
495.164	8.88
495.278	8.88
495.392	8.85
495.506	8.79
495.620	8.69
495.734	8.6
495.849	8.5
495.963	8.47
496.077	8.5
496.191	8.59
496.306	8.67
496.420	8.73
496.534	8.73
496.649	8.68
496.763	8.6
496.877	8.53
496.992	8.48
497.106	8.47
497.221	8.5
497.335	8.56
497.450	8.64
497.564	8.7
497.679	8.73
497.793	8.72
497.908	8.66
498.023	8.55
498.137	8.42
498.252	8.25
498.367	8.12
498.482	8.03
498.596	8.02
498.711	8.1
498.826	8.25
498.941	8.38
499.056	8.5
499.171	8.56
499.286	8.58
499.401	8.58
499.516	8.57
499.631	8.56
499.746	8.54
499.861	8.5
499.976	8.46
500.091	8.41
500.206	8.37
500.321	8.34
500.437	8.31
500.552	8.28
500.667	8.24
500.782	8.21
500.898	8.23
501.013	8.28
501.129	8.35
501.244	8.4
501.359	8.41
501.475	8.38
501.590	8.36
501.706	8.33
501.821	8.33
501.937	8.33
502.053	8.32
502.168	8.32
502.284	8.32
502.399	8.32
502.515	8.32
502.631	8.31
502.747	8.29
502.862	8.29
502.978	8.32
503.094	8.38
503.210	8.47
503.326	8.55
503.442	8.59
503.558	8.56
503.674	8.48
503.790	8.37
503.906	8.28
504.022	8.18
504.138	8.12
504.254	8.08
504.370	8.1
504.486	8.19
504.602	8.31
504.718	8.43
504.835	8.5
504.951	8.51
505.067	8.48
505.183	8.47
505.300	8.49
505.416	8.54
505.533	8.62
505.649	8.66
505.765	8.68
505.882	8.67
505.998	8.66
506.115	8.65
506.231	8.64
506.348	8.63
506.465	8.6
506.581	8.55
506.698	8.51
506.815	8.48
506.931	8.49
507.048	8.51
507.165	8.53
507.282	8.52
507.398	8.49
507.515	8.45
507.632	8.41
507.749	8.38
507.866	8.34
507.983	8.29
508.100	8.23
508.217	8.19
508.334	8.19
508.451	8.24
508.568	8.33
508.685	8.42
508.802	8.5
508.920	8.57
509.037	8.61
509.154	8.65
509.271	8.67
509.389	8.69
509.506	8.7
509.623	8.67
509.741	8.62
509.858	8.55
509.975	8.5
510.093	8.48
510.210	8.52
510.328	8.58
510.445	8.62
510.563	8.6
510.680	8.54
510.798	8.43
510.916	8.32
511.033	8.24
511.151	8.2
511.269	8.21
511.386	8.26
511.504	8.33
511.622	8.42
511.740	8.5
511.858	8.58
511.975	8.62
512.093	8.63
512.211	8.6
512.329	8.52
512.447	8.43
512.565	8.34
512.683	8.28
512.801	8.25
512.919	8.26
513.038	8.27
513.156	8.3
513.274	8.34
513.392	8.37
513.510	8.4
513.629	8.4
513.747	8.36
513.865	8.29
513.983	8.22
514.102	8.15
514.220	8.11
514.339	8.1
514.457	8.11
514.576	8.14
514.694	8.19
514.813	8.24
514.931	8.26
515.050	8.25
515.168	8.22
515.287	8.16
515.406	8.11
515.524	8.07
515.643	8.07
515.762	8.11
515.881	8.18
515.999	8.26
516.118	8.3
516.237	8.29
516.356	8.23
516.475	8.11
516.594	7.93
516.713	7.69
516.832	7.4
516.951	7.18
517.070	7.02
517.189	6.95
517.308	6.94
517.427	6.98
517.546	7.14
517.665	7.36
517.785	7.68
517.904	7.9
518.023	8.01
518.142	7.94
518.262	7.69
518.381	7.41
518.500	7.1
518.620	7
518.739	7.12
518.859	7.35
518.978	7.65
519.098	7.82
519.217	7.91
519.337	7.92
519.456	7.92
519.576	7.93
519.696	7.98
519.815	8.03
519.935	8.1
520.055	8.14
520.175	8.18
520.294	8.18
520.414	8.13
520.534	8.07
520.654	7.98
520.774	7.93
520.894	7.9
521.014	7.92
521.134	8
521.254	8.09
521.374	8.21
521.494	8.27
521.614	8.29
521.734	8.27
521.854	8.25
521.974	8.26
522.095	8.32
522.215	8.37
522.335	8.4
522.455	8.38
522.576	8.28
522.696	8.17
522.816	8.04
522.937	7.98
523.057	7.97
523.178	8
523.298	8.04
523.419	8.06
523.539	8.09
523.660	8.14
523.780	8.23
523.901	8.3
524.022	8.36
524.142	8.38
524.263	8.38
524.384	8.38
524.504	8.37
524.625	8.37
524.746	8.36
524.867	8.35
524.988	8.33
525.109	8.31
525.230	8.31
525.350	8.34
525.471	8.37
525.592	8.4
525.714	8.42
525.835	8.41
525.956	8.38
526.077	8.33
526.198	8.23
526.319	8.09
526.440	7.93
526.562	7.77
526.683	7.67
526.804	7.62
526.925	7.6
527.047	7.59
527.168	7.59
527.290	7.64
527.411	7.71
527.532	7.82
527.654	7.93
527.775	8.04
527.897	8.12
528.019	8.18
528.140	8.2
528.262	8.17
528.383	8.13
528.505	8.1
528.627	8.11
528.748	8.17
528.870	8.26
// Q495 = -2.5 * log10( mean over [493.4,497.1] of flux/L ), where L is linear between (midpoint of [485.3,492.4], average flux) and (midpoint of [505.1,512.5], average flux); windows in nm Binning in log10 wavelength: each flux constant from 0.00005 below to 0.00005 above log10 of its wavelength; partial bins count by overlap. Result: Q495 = -0.03 mag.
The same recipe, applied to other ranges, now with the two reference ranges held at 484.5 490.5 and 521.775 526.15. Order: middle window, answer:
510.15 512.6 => -0.02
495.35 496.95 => -0.04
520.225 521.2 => 0.03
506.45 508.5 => -0.02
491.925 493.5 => -0.03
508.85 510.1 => -0.04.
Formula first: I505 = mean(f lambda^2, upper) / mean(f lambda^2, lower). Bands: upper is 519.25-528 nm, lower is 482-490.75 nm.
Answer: 1.11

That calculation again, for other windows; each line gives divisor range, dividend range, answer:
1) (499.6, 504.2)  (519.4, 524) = 1.05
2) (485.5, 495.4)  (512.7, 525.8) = 1.07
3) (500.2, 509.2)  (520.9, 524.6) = 1.05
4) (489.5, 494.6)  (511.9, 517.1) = 1.04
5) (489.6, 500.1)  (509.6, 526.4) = 1.04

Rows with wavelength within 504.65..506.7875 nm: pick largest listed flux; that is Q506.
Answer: 8.68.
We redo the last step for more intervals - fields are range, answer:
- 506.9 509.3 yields 8.67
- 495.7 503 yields 8.73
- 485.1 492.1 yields 8.95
